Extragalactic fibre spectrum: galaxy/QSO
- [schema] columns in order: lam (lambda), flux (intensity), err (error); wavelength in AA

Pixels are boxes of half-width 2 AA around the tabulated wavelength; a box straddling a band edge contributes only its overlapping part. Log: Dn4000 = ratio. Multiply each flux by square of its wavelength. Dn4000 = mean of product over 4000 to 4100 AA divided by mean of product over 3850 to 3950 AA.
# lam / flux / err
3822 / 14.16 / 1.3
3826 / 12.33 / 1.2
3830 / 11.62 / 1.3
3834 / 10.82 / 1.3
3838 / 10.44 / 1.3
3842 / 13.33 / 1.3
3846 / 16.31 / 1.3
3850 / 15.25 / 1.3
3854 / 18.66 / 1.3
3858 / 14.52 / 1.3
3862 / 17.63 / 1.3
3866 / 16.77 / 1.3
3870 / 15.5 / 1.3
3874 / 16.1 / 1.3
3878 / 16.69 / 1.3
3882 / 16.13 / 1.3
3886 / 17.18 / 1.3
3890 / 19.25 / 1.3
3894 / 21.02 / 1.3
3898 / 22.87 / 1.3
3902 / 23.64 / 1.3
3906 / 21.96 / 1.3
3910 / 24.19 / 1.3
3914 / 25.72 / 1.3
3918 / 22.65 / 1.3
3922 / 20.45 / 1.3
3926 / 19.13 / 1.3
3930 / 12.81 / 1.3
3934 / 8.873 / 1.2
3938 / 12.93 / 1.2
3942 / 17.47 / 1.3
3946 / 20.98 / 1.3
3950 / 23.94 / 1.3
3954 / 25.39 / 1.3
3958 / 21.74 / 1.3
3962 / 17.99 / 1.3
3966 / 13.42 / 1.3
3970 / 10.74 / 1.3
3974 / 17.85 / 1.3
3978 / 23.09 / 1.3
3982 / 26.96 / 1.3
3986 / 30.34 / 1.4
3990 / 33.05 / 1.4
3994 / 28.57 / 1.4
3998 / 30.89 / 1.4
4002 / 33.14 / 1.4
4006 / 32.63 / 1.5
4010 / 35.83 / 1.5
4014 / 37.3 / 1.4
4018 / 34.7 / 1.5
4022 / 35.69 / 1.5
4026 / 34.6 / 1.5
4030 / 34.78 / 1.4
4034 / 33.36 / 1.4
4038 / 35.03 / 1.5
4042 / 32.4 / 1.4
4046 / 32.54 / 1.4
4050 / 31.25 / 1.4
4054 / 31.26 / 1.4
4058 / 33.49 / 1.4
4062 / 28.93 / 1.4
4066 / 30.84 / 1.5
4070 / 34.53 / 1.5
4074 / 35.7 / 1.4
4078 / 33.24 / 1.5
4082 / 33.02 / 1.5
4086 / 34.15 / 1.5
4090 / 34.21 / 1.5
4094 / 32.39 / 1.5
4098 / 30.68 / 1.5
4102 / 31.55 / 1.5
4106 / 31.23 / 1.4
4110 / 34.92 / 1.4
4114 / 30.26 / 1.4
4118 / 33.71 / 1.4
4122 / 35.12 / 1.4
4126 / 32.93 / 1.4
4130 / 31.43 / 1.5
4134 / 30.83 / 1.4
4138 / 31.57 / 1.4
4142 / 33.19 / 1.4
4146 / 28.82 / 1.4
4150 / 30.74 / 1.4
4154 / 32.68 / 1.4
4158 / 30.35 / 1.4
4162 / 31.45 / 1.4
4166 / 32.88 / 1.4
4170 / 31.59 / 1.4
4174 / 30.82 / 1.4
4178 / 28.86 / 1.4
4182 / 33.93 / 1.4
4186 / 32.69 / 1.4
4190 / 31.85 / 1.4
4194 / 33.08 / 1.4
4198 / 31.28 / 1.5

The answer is 1.9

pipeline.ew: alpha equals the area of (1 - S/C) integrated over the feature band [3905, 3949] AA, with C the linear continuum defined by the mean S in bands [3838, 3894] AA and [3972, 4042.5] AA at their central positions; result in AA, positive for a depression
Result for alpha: 7.4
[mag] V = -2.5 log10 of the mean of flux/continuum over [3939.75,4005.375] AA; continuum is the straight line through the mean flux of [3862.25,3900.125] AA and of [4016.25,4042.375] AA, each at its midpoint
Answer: 0.199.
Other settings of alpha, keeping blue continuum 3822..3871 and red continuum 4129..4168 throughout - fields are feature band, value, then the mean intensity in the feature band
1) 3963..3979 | 4.1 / 16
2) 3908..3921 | -4.1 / 23.9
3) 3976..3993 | -4.7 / 28.4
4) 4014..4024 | -4.8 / 35.6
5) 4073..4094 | -4.6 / 33.8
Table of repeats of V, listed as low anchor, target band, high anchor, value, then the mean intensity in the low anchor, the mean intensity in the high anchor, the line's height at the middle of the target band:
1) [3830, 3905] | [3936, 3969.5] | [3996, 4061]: 0.333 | 16.7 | 33.6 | 25.7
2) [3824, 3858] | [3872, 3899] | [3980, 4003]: 0.021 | 13.6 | 30.4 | 18.6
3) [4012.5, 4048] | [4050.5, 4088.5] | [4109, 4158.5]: 0.025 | 34.4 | 32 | 33.5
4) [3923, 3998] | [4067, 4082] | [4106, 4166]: -0.213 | 20.6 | 32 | 28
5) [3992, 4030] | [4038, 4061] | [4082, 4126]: 0.036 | 33.8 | 32.8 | 33.4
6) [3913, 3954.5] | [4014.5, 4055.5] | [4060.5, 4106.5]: -0.201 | 18.7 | 32.6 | 28.1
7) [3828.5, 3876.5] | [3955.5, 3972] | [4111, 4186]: 0.283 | 14.8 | 31.8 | 21.2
